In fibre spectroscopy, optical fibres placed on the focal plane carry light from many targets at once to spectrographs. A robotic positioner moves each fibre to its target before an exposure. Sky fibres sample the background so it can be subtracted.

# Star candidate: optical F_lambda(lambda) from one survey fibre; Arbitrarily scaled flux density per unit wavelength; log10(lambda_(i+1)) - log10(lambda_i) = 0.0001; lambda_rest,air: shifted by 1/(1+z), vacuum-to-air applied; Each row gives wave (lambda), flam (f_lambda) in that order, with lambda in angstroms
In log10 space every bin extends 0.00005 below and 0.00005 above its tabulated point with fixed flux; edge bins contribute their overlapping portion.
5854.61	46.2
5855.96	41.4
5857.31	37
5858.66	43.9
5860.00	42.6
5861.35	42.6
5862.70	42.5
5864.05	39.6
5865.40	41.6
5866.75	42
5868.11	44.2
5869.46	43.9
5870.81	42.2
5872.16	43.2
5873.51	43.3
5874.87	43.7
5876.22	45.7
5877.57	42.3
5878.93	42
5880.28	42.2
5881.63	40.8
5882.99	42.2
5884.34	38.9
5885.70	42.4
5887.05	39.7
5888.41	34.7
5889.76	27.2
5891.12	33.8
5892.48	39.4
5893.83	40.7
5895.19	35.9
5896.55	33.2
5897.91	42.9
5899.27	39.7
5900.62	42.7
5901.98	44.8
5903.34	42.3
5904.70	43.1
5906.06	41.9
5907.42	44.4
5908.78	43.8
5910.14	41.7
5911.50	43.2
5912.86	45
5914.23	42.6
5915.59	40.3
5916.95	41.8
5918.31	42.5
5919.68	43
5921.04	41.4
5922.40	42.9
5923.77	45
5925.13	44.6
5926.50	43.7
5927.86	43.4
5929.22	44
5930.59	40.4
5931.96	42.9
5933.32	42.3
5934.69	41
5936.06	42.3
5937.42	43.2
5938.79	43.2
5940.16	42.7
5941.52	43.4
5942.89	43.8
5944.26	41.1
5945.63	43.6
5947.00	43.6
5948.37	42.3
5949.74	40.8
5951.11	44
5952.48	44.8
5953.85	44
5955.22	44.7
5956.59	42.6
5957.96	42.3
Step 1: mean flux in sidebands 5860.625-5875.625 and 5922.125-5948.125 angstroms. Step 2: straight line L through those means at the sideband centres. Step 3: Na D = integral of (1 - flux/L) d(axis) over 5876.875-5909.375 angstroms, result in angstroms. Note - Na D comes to 2.07 angstroms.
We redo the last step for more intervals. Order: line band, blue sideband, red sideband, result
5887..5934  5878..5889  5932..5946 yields 0.4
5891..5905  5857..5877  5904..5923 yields 0.9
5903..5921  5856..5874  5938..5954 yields 0.0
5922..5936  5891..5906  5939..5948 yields -0.3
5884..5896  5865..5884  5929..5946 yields 1.6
